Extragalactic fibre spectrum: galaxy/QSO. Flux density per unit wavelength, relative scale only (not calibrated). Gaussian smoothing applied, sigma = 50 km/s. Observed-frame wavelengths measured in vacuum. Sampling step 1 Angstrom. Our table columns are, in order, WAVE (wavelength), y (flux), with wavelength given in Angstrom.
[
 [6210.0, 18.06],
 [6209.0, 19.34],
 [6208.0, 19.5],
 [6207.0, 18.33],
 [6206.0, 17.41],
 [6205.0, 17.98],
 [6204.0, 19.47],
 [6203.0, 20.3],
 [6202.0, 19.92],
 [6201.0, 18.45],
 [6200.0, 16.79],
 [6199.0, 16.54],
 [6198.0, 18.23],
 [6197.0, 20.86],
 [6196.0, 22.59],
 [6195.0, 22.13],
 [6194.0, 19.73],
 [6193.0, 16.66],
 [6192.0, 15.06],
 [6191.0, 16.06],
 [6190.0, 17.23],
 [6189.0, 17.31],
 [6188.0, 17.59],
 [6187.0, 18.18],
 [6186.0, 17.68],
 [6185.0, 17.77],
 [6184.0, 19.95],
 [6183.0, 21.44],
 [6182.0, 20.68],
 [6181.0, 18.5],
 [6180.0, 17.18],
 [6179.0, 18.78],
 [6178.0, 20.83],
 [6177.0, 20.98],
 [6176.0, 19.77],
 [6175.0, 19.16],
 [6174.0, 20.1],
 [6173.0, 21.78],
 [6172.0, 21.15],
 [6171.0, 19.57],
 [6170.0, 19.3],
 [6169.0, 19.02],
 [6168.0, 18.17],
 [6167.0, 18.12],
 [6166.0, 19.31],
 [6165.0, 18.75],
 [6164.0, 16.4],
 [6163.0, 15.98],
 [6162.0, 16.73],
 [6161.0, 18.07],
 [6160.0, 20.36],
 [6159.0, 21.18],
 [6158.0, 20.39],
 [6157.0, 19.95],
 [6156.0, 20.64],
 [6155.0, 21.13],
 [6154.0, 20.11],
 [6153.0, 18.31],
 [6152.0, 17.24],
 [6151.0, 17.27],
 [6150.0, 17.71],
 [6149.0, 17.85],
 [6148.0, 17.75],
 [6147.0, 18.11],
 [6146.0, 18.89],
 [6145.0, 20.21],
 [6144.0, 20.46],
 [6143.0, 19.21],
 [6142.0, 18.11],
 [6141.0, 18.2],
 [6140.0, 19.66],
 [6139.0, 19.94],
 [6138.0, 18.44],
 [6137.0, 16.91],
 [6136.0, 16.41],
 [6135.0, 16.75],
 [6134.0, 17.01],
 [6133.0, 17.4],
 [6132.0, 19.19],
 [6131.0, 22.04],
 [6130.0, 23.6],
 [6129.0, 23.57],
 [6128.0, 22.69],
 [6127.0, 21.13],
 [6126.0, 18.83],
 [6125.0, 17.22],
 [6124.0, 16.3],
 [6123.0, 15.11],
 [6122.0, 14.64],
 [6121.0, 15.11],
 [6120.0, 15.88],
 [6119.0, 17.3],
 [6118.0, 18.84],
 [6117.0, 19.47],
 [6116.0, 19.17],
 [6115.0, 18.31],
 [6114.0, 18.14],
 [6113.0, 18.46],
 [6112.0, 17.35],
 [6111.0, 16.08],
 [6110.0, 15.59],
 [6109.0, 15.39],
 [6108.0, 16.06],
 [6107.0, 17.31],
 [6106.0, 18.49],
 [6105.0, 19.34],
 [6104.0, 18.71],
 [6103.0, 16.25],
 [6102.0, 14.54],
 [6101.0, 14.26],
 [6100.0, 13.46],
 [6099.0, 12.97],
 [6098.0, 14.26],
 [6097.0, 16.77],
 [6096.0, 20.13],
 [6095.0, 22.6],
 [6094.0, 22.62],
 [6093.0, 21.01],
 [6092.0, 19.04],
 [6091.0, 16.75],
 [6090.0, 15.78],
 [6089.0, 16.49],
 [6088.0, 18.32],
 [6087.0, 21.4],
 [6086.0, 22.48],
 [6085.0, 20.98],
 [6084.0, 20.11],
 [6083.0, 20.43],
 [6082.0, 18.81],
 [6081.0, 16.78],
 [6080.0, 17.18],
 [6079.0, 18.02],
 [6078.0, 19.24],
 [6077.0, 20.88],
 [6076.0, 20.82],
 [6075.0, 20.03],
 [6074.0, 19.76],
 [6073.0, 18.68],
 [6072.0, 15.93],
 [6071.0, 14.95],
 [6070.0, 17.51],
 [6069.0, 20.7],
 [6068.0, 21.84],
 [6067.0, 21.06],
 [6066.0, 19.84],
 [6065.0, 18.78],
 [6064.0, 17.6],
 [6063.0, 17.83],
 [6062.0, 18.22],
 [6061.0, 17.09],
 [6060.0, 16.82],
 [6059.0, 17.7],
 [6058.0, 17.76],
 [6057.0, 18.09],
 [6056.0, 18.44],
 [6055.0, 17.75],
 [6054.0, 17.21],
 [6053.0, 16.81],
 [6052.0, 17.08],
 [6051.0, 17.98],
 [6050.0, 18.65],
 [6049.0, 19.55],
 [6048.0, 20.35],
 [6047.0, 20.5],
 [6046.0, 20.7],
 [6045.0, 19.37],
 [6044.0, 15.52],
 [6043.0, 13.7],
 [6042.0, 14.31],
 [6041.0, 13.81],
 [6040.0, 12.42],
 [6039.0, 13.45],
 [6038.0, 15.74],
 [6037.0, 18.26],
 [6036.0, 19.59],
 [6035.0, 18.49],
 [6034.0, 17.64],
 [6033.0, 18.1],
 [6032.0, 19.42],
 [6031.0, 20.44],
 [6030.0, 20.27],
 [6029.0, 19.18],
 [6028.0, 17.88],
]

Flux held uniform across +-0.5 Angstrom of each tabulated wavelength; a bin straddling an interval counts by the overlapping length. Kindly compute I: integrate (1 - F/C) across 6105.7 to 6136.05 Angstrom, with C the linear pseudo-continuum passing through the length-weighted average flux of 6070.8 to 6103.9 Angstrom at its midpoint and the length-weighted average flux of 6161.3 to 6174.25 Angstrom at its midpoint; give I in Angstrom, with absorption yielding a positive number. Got 0.7 Angstrom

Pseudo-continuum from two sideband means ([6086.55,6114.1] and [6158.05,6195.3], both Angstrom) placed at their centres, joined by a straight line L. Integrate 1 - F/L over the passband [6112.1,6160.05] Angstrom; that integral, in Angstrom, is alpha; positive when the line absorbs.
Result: -1.8 Angstrom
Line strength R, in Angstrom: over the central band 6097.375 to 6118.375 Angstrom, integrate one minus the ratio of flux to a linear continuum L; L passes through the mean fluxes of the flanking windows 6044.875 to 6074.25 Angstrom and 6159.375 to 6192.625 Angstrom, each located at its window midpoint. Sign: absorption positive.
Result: 2.0 Angstrom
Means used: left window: 18.5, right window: 18.7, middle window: 16.8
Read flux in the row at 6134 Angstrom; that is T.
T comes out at 17.01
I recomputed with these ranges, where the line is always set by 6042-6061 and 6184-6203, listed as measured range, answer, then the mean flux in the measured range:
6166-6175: -0.6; 19.6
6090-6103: 0.6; 17.3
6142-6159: -0.8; 19.1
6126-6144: -1.3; 19.4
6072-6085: -0.9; 19.2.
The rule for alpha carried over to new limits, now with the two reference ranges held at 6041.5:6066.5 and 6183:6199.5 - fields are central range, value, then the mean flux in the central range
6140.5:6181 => -1.6 Angstrom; 19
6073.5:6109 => -0.5 Angstrom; 18.3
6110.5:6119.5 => 0.0 Angstrom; 18.1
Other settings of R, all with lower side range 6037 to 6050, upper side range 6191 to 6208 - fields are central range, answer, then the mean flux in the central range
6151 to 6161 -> -0.84 Angstrom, 19.7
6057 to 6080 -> -2.11 Angstrom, 18.6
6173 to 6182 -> -0.57 Angstrom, 19.6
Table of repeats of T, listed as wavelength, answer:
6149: 17.85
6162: 16.73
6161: 18.07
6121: 15.11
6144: 20.46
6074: 19.76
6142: 18.11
